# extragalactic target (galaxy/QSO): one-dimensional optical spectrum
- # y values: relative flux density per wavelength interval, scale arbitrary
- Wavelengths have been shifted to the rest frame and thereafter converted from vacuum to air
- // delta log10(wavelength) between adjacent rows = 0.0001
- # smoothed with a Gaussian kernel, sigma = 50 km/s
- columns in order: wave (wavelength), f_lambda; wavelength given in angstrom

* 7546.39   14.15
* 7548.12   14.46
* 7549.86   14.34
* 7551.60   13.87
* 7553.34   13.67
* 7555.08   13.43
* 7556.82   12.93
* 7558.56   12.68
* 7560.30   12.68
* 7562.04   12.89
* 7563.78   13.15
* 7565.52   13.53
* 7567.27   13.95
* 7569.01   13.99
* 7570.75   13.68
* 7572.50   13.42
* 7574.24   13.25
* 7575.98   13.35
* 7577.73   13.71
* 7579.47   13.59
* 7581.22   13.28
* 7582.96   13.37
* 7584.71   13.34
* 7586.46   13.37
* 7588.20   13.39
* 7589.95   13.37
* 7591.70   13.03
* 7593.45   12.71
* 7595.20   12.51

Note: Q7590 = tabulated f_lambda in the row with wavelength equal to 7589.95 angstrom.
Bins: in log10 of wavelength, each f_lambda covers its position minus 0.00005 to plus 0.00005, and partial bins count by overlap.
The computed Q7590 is 13.37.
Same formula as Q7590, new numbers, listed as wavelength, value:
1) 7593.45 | 12.71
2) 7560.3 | 12.68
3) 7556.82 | 12.93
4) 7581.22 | 13.28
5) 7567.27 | 13.95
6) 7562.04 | 12.89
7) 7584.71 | 13.34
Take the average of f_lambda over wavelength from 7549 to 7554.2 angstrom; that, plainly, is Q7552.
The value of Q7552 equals 14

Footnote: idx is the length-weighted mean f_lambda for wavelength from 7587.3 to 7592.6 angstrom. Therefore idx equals 13.3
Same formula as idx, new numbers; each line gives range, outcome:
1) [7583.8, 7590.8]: 13.4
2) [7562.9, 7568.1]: 13.5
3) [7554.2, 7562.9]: 12.9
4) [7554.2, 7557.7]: 13.2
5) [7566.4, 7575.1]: 13.7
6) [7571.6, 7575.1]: 13.3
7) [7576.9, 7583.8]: 13.5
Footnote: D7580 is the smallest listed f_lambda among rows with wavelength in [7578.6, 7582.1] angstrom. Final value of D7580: 13.28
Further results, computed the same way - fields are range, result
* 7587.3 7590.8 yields 13.37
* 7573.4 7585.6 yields 13.25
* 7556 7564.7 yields 12.68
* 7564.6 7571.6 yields 13.53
